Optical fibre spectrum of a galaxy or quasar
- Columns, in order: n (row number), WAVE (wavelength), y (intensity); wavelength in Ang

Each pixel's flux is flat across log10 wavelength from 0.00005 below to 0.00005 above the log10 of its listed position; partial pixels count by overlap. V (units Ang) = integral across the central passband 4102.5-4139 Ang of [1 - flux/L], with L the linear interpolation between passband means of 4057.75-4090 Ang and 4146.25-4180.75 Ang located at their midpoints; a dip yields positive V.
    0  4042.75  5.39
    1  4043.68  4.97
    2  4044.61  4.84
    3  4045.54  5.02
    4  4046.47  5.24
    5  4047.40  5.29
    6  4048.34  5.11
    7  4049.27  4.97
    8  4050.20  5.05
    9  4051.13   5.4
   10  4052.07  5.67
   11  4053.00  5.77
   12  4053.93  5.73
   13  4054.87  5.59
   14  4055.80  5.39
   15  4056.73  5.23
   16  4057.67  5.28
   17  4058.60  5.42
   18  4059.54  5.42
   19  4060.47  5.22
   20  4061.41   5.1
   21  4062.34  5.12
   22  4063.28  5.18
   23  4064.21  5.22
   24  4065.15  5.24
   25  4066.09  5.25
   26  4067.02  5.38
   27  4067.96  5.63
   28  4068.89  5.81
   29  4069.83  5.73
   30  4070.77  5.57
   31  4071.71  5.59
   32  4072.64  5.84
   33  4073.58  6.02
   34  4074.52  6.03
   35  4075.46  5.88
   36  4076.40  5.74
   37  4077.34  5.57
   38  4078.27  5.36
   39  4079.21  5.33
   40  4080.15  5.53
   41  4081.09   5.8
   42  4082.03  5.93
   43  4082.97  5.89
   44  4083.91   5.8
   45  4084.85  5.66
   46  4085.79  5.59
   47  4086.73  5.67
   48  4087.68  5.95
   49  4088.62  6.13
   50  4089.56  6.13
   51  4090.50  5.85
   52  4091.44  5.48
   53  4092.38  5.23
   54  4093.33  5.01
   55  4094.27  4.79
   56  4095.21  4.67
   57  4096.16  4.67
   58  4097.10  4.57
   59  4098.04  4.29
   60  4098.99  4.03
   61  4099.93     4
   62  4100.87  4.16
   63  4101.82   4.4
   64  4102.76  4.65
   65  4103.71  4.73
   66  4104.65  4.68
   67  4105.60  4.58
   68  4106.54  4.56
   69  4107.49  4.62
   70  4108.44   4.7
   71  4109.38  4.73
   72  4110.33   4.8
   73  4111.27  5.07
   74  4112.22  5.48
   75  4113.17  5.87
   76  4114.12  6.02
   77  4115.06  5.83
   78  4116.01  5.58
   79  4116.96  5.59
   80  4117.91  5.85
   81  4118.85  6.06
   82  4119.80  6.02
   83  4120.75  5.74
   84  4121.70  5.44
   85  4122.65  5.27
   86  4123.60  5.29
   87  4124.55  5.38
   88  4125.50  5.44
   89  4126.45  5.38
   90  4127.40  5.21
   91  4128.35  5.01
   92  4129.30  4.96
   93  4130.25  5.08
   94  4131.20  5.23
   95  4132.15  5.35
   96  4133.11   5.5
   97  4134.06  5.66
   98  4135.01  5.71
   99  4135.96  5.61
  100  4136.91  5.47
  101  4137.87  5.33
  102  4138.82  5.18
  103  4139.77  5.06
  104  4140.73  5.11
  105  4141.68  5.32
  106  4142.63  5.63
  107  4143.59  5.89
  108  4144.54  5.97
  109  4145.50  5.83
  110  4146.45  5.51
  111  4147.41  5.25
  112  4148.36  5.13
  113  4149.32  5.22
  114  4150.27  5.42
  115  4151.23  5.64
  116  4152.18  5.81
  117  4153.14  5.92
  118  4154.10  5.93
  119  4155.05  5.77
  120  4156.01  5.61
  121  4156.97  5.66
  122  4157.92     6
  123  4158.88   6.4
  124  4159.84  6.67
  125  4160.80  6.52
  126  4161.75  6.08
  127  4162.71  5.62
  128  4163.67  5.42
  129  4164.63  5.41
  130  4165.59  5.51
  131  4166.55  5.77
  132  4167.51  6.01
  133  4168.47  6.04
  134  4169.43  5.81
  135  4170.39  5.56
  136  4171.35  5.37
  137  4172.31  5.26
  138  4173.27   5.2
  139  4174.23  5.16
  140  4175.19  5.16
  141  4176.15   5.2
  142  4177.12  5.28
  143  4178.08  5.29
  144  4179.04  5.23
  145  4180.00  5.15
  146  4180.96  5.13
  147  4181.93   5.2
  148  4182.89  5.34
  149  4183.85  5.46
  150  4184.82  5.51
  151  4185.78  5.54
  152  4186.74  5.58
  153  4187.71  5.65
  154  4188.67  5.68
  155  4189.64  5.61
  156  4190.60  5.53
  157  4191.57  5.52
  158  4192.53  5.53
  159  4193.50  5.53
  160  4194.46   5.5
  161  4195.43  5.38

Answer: 1.97 Ang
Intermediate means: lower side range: 5.61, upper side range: 5.61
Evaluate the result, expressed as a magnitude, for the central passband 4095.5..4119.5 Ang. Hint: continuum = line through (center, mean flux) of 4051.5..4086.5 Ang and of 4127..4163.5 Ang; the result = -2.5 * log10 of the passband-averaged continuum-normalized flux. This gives 0.129 mag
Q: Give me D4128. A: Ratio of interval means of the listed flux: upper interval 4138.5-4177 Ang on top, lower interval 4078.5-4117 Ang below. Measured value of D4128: 1.1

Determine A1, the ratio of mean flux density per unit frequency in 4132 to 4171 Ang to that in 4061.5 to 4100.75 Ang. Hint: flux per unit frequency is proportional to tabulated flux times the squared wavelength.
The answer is 1.09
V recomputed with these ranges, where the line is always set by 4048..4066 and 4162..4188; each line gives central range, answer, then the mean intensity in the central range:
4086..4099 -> 0.3 Ang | 5.22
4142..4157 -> -0.6 Ang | 5.63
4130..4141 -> 0.1 Ang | 5.37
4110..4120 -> -0.5 Ang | 5.66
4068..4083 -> -1.1 Ang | 5.72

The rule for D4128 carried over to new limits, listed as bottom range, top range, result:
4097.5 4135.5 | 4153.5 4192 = 1.09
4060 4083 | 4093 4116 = 0.86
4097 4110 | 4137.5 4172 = 1.27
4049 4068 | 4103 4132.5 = 0.99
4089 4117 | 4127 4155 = 1.10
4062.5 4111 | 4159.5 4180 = 1.06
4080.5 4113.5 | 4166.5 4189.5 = 1.07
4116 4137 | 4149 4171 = 1.06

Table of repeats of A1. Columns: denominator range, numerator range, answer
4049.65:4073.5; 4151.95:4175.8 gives 1.11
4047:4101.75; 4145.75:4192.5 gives 1.09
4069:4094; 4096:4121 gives 0.89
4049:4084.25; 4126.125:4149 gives 1.01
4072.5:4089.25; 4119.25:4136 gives 0.96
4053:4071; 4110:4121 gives 1.08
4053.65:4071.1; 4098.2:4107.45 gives 0.84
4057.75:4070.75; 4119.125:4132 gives 1.03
